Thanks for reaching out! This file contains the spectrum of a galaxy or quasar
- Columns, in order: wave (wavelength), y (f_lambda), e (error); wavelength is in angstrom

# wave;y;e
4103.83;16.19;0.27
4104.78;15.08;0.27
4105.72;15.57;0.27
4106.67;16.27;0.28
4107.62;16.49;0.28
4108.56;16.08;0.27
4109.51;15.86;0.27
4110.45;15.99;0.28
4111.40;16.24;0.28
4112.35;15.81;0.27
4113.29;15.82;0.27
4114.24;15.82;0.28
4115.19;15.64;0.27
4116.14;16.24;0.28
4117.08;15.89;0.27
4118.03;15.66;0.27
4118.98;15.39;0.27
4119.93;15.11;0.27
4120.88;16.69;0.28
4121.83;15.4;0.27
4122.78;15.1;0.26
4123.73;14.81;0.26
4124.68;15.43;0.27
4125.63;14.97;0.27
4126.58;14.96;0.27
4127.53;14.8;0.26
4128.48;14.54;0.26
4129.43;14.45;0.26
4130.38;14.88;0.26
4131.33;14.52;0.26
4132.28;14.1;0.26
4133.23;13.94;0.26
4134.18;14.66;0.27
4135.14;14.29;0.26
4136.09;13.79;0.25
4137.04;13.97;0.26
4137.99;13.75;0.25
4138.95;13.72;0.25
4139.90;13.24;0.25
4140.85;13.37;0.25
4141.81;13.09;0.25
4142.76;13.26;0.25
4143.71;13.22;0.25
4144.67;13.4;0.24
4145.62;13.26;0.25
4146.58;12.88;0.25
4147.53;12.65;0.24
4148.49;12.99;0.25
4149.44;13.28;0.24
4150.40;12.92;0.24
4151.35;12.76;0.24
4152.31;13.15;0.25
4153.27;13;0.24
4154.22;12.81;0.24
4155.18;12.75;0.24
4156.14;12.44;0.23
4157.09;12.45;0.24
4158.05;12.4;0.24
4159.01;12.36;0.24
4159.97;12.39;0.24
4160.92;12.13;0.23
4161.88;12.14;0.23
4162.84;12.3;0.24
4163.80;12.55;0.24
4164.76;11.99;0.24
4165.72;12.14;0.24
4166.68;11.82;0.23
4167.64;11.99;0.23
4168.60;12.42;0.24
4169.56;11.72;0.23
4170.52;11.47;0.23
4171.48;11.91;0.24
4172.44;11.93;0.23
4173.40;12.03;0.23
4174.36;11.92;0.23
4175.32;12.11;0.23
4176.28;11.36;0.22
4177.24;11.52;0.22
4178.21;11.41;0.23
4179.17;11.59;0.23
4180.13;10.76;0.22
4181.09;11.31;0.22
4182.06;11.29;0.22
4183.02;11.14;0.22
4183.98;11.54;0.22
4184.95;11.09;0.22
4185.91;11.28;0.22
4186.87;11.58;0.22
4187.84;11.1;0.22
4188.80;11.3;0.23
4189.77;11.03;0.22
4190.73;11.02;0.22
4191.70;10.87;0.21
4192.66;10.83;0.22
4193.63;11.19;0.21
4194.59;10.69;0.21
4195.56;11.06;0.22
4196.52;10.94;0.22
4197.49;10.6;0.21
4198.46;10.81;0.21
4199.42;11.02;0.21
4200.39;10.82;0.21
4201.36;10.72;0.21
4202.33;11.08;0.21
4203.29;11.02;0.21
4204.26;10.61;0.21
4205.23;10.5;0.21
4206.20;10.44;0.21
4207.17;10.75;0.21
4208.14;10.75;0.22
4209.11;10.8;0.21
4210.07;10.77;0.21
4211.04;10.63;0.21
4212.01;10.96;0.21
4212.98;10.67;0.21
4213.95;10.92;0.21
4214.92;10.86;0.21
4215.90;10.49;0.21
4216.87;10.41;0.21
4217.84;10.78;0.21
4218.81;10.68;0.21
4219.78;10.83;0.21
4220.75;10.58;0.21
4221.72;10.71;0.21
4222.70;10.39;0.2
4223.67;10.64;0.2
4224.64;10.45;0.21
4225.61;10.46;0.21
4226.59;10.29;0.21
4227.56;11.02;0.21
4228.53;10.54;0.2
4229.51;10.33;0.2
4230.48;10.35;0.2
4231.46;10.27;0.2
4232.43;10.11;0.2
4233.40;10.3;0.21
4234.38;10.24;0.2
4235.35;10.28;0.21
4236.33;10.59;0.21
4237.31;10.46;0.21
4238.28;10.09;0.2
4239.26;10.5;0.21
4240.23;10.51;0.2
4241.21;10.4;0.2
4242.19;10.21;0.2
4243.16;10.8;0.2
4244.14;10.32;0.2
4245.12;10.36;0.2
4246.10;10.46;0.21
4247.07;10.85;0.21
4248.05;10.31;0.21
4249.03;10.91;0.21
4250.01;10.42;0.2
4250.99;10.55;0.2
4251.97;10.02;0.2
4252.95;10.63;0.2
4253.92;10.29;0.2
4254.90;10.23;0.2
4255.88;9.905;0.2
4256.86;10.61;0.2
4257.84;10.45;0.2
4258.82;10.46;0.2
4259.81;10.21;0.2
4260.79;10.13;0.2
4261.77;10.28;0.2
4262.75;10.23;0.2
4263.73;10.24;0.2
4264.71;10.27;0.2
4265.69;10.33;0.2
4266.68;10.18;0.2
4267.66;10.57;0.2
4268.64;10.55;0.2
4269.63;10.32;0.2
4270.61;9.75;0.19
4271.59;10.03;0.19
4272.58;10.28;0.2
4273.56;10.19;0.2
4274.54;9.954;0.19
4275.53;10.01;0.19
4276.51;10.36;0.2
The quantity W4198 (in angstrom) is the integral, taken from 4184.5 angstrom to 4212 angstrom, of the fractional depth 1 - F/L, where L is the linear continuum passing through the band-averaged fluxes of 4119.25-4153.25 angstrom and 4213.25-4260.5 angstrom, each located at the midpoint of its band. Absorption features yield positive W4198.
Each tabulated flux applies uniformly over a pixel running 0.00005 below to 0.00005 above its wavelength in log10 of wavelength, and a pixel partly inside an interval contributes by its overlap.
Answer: 2.16 angstrom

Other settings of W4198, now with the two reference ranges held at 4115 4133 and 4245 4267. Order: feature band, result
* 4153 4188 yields 4.1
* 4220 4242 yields 1.6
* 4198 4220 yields 2.4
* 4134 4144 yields 0.7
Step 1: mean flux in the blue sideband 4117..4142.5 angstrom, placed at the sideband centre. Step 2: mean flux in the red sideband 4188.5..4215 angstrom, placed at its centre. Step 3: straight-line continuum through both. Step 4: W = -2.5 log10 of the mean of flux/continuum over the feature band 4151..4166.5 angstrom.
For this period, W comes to 0.05 mag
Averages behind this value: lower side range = 14.6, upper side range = 10.8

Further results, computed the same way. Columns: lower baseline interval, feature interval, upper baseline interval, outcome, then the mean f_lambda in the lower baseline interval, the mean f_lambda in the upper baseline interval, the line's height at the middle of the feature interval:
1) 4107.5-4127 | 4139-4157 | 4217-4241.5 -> 0.10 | 15.7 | 10.5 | 14.2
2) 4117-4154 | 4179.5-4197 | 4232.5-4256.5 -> 0.11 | 14.1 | 10.4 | 12.3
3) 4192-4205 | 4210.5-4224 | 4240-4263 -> 0.00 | 10.9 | 10.4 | 10.7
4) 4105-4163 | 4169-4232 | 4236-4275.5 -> 0.11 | 14.2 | 10.3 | 12.1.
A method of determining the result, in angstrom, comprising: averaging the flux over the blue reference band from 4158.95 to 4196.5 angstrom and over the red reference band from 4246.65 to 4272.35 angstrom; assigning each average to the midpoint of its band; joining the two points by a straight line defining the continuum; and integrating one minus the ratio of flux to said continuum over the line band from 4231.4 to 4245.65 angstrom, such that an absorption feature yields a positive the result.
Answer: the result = 0.4 angstrom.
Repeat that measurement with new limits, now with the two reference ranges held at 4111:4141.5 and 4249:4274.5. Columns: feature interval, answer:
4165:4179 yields 1.6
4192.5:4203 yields 1.3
